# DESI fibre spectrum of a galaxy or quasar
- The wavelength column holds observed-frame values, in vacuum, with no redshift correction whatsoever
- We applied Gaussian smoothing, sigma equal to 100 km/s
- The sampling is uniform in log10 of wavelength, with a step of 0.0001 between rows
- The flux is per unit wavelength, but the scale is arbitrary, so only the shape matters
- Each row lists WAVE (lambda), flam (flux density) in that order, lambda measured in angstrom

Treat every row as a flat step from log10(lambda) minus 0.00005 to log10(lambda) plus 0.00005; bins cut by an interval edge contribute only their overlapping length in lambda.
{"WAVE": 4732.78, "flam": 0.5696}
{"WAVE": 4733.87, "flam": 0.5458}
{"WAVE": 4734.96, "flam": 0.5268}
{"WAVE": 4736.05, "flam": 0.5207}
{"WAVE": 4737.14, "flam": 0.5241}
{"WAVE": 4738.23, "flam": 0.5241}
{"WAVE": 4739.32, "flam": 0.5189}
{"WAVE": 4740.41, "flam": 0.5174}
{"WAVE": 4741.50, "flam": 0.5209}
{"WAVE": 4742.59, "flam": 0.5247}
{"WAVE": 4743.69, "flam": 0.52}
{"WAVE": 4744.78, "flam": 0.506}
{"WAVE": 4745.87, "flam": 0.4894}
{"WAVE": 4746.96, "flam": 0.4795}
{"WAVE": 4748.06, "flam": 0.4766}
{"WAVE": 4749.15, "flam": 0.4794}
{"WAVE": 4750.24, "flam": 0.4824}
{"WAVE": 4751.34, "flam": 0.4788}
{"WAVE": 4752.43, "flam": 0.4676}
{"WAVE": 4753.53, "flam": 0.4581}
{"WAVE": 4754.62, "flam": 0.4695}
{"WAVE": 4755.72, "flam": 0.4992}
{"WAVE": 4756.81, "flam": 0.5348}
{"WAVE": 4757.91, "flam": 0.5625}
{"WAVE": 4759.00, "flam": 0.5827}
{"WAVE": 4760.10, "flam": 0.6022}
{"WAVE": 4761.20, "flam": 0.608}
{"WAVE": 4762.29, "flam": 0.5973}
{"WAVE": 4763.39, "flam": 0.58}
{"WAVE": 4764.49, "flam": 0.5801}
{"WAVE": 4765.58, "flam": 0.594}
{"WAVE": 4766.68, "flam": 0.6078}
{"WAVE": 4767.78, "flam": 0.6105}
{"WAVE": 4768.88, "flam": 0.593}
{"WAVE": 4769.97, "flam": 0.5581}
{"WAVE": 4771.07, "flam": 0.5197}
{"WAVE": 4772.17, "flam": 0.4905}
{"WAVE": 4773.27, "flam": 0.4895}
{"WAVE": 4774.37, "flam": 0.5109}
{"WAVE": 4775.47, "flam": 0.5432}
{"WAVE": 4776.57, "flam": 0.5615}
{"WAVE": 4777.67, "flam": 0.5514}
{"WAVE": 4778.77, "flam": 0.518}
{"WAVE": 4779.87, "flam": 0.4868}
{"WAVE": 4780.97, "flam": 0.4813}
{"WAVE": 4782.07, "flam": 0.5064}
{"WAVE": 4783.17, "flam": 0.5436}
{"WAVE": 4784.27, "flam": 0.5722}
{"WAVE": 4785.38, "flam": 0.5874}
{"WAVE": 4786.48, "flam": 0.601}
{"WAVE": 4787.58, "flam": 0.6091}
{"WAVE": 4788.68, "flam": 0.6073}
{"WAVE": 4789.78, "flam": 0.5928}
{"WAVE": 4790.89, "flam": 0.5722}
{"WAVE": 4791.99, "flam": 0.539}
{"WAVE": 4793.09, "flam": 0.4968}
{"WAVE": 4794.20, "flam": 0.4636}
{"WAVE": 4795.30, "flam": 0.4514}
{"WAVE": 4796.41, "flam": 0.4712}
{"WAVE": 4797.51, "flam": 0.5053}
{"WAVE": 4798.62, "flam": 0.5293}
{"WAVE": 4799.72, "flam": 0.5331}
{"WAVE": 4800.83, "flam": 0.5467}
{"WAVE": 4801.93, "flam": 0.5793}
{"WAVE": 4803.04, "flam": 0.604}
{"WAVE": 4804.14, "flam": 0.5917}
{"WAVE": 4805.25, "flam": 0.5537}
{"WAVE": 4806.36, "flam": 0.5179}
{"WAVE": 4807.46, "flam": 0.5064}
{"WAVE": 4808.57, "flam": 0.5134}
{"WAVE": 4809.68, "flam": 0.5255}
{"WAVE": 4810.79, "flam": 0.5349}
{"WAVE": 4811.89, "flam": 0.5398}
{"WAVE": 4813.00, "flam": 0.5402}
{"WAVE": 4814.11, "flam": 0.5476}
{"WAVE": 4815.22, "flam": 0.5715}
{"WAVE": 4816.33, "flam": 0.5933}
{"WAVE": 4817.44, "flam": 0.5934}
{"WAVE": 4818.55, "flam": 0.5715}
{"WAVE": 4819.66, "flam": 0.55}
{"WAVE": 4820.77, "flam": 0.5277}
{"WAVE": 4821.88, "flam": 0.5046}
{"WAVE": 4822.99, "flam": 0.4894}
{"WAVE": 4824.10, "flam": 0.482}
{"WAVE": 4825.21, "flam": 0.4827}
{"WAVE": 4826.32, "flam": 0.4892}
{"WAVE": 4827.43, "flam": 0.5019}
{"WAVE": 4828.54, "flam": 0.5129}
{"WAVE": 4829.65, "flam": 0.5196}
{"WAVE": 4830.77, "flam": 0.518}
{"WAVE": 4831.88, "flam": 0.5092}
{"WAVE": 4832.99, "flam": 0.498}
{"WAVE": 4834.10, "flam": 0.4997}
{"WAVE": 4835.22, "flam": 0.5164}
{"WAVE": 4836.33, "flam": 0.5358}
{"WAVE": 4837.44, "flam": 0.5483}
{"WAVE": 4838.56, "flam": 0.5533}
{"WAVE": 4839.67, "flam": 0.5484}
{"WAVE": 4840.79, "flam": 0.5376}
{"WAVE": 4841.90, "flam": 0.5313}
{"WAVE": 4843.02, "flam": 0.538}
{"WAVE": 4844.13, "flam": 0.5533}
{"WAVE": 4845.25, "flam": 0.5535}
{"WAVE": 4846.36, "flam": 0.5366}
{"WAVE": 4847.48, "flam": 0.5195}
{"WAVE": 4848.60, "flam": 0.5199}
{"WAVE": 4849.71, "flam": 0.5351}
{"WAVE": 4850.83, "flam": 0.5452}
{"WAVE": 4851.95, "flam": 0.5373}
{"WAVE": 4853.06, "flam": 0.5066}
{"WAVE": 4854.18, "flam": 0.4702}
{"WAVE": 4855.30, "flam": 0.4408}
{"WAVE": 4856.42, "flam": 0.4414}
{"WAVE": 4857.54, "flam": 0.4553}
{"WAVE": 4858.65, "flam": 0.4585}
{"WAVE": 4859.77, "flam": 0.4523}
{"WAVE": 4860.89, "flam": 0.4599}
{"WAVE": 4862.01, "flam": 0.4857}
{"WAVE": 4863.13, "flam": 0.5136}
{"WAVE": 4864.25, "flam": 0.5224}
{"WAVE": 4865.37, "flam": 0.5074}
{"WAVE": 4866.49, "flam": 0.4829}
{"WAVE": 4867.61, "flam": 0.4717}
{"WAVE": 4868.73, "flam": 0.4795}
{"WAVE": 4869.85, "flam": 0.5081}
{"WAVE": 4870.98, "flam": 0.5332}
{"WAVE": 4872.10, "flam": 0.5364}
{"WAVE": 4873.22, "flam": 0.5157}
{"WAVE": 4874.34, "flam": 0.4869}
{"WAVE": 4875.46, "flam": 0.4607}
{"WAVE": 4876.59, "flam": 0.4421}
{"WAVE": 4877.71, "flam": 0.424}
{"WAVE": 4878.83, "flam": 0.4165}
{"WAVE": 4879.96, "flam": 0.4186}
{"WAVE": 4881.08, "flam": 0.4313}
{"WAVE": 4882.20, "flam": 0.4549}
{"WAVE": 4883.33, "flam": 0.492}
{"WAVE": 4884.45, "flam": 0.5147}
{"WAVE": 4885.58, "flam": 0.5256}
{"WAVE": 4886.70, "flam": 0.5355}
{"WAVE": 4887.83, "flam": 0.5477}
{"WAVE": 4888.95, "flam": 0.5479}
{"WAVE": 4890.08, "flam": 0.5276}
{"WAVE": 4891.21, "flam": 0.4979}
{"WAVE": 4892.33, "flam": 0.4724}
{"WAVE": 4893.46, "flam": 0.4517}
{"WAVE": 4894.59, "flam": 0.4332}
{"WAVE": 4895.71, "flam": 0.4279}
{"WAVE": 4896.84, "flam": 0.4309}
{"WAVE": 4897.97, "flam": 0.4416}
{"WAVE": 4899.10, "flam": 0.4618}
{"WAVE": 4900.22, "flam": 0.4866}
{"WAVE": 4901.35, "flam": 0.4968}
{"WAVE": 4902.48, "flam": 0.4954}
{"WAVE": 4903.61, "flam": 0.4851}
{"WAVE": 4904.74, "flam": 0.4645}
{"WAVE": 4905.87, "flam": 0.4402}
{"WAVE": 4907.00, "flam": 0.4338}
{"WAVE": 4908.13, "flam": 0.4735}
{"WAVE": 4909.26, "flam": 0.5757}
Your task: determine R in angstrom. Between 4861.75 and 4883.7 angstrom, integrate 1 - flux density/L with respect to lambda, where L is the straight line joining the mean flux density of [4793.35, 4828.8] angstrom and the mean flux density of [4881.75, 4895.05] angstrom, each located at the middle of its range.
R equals 1.2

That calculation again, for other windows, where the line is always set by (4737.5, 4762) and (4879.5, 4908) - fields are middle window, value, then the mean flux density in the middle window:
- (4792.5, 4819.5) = -2.0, 0.537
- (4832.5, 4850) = -1.5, 0.533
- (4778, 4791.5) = -1.4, 0.556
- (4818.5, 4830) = -0.3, 0.51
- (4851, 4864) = 0.2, 0.478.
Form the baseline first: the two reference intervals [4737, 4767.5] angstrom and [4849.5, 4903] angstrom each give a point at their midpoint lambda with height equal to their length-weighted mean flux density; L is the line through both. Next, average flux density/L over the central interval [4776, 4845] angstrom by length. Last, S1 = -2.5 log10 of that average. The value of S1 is -0.058 mag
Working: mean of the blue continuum 0.529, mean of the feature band 0.535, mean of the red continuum 0.483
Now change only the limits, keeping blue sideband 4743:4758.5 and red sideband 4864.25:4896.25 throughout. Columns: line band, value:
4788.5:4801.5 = -0.071 mag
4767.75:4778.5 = -0.099 mag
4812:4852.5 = -0.092 mag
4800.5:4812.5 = -0.120 mag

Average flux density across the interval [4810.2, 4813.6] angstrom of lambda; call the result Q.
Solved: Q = 0.539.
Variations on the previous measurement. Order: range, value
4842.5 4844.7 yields 0.546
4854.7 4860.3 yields 0.45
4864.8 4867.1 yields 0.495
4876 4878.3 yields 0.433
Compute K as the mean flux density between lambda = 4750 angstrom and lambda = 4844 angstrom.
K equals 0.537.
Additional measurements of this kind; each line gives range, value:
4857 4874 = 0.492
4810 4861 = 0.519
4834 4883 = 0.497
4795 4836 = 0.528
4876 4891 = 0.483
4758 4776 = 0.567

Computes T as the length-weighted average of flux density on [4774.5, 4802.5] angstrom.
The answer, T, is 0.538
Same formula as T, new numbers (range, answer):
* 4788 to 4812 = 0.536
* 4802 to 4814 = 0.544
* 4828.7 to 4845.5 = 0.53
